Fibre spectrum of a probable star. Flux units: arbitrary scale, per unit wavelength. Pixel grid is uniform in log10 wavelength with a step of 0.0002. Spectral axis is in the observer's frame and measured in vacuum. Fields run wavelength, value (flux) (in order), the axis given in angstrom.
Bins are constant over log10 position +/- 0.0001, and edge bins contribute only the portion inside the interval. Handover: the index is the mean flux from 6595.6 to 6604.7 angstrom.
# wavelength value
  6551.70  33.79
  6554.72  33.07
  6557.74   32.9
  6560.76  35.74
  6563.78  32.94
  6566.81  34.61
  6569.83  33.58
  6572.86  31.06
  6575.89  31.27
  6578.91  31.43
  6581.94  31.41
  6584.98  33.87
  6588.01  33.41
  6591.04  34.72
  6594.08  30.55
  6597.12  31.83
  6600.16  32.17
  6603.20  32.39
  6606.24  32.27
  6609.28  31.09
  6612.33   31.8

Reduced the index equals 32.1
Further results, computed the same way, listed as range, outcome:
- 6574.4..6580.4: 31.4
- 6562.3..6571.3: 33.7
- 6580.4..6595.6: 32.8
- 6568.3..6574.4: 32.3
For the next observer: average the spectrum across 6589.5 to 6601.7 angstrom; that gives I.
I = 32.3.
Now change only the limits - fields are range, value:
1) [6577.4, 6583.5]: 31.4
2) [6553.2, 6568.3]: 33.8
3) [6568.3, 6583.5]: 31.8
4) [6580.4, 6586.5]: 32.6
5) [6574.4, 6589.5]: 32.3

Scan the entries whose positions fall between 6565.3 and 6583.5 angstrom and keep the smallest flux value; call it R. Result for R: 31.06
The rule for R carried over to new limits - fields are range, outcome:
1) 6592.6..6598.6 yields 30.55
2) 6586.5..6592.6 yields 33.41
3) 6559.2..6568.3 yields 32.94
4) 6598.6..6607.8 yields 32.17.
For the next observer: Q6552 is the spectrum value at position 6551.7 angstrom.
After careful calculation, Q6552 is 33.79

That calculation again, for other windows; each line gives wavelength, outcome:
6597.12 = 31.83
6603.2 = 32.39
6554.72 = 33.07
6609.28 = 31.09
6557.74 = 32.9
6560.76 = 35.74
